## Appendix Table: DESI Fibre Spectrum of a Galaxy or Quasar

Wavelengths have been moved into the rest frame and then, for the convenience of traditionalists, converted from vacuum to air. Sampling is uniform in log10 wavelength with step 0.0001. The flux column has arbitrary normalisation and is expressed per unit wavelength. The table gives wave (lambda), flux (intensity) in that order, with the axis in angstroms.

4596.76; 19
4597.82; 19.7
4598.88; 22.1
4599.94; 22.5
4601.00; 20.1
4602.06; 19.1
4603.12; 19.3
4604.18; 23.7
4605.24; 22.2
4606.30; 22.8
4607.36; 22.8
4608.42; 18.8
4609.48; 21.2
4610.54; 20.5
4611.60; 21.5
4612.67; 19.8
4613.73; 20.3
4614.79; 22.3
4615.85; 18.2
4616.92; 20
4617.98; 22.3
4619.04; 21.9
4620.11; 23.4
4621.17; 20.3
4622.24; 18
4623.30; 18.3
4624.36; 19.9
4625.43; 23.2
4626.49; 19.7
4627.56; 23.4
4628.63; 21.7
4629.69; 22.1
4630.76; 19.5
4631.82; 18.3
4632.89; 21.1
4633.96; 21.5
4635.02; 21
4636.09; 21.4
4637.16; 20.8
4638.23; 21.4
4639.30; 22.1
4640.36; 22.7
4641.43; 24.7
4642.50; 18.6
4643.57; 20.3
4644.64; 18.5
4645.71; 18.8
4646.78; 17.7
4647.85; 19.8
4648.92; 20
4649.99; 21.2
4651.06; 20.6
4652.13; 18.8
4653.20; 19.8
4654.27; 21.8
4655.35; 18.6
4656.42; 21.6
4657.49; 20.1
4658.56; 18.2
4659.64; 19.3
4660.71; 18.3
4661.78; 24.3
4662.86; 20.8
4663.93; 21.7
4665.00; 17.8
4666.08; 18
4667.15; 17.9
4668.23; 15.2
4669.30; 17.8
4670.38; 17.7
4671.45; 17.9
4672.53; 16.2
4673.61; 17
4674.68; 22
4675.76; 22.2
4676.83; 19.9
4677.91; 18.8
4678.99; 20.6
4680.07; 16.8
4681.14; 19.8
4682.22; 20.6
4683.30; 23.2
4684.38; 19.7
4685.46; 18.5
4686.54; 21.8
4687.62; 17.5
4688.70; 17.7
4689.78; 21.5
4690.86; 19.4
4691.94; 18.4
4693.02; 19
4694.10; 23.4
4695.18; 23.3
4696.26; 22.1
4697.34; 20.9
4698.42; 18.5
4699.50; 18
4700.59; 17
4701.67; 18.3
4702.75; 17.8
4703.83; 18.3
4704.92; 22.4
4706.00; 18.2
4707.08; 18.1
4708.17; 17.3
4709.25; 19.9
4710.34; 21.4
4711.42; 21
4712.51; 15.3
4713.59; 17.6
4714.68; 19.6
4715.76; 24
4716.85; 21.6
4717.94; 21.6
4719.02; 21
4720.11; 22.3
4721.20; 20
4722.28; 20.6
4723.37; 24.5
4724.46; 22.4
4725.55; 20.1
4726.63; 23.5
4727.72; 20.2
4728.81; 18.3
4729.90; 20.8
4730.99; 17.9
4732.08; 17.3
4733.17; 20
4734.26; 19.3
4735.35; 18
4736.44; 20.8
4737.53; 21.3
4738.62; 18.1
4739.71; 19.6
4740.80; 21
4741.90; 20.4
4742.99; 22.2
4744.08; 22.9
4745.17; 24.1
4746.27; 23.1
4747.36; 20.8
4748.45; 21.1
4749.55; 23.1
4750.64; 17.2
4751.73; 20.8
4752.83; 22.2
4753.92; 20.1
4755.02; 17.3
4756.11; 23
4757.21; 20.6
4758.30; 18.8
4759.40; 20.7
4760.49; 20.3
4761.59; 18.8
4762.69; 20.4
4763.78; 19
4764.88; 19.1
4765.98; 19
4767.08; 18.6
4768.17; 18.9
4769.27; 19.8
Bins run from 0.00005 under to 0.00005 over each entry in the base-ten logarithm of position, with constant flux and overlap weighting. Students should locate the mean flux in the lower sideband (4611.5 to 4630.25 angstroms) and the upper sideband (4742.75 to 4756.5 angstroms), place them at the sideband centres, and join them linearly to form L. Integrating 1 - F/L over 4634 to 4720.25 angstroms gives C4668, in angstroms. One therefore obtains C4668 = 5.2 angstroms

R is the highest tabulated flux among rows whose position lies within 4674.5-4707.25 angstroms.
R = 23.4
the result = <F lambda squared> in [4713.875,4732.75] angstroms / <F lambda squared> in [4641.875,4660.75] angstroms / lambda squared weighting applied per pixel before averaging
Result 1.10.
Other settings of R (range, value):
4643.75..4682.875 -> 24.3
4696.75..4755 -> 24.5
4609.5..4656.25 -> 24.7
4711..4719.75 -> 24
